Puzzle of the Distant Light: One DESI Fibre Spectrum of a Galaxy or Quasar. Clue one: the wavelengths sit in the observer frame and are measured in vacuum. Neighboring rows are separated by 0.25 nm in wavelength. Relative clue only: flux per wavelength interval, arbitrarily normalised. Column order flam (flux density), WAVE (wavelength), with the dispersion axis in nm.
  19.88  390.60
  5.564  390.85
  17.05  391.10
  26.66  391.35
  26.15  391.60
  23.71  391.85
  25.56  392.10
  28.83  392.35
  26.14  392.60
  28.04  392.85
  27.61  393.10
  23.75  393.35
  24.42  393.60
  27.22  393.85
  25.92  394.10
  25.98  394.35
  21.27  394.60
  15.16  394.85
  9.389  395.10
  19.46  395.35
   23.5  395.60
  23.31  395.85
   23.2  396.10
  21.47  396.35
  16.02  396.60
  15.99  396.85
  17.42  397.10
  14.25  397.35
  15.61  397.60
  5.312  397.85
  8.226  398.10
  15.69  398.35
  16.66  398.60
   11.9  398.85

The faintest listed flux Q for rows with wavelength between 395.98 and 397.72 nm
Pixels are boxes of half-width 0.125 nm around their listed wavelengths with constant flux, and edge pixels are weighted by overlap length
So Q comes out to 14.25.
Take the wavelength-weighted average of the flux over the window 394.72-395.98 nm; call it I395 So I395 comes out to 18.2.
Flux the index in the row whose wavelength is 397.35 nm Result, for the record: 14.25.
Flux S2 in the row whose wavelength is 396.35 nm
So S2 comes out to 21.47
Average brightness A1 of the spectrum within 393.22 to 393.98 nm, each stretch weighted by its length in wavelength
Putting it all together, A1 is 25.2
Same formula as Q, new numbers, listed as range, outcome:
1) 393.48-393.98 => 24.42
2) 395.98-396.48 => 21.47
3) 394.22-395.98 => 9.389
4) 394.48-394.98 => 15.16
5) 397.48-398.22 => 5.312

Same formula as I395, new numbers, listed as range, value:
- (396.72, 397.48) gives 15.9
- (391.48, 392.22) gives 25.1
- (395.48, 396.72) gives 21.5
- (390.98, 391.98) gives 23.4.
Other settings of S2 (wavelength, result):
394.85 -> 15.16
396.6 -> 16.02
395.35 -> 19.46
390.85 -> 5.564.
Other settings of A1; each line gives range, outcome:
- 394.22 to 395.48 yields 18.3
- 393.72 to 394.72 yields 25.1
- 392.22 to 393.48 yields 26.9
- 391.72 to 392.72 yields 26.1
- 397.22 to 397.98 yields 11.7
